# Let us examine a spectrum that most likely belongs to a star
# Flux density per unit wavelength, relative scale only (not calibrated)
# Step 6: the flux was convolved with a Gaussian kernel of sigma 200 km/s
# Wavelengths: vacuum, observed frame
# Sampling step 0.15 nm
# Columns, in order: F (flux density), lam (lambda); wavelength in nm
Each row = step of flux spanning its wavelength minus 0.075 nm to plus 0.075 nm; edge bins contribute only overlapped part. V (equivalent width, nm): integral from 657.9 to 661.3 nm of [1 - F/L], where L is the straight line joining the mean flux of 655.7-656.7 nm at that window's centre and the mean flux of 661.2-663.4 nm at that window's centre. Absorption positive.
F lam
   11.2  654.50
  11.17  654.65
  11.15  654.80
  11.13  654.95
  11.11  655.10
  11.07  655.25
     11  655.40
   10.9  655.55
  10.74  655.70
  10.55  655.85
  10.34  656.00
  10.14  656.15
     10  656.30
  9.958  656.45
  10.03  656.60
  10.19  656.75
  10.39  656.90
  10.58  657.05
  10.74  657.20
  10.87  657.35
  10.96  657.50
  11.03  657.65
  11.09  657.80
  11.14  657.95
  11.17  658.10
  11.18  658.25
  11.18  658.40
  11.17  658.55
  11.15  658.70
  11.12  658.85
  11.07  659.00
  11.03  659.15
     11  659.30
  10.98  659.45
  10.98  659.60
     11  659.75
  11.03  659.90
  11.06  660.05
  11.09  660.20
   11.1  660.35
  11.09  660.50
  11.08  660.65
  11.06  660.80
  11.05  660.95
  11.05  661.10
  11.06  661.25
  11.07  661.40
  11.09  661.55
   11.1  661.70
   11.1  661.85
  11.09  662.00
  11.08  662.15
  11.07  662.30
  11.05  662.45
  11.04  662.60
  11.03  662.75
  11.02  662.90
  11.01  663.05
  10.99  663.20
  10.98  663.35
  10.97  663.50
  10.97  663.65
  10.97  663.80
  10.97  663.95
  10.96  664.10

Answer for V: -0.128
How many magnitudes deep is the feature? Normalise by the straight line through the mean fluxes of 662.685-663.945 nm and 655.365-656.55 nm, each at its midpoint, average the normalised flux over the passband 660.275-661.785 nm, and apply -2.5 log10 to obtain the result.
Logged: -0.03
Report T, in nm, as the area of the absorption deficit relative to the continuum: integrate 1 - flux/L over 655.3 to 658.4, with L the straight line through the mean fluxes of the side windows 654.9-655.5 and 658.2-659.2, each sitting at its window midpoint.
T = 0.12 nm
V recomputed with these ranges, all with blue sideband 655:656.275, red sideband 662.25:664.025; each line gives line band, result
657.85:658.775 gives -0.030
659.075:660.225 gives -0.016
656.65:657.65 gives 0.012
